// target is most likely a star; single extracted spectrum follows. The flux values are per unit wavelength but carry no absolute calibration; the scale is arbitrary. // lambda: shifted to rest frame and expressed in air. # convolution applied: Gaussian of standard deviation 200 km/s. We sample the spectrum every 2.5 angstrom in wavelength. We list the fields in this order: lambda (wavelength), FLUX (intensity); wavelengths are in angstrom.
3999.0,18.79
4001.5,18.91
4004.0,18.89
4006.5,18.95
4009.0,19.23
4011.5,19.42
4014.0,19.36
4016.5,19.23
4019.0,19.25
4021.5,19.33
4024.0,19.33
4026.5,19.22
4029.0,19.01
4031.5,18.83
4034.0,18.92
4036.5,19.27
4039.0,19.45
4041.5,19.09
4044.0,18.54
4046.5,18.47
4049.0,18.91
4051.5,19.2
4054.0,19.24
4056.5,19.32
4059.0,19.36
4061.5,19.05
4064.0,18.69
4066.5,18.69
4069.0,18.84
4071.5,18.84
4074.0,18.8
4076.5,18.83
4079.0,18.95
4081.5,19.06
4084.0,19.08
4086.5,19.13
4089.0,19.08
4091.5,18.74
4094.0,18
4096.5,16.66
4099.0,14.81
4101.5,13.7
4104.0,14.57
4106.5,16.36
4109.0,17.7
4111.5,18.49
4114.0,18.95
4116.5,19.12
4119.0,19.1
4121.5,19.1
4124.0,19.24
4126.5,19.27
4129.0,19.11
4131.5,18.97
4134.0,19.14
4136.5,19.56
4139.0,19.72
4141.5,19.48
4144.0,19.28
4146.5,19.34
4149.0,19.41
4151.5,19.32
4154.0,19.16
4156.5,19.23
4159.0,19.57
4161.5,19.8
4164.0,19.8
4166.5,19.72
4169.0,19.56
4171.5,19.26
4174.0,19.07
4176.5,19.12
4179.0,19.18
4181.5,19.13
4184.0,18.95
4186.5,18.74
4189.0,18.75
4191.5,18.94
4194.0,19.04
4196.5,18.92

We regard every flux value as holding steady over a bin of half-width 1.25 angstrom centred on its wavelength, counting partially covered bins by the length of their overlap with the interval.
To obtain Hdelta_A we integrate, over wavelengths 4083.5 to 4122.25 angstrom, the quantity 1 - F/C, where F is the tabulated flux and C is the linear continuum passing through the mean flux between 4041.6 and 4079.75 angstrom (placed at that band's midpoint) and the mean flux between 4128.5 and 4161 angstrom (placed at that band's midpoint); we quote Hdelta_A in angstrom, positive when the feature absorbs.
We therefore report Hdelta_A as 3.07 angstrom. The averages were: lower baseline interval 18.9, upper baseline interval 19.3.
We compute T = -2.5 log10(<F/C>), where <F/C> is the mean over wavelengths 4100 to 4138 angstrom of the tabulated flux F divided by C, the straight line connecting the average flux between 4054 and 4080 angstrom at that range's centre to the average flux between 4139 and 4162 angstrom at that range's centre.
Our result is 0.063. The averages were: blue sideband 19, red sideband 19.4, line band 18.1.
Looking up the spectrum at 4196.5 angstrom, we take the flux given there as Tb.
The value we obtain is 18.92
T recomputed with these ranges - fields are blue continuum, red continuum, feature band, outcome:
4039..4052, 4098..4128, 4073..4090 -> -0.05 mag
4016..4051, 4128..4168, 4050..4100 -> 0.03 mag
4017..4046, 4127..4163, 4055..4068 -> 0.01 mag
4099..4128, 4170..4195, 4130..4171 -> -0.06 mag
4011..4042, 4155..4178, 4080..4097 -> 0.04 mag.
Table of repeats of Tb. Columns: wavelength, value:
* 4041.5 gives 19.09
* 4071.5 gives 18.84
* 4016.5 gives 19.23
